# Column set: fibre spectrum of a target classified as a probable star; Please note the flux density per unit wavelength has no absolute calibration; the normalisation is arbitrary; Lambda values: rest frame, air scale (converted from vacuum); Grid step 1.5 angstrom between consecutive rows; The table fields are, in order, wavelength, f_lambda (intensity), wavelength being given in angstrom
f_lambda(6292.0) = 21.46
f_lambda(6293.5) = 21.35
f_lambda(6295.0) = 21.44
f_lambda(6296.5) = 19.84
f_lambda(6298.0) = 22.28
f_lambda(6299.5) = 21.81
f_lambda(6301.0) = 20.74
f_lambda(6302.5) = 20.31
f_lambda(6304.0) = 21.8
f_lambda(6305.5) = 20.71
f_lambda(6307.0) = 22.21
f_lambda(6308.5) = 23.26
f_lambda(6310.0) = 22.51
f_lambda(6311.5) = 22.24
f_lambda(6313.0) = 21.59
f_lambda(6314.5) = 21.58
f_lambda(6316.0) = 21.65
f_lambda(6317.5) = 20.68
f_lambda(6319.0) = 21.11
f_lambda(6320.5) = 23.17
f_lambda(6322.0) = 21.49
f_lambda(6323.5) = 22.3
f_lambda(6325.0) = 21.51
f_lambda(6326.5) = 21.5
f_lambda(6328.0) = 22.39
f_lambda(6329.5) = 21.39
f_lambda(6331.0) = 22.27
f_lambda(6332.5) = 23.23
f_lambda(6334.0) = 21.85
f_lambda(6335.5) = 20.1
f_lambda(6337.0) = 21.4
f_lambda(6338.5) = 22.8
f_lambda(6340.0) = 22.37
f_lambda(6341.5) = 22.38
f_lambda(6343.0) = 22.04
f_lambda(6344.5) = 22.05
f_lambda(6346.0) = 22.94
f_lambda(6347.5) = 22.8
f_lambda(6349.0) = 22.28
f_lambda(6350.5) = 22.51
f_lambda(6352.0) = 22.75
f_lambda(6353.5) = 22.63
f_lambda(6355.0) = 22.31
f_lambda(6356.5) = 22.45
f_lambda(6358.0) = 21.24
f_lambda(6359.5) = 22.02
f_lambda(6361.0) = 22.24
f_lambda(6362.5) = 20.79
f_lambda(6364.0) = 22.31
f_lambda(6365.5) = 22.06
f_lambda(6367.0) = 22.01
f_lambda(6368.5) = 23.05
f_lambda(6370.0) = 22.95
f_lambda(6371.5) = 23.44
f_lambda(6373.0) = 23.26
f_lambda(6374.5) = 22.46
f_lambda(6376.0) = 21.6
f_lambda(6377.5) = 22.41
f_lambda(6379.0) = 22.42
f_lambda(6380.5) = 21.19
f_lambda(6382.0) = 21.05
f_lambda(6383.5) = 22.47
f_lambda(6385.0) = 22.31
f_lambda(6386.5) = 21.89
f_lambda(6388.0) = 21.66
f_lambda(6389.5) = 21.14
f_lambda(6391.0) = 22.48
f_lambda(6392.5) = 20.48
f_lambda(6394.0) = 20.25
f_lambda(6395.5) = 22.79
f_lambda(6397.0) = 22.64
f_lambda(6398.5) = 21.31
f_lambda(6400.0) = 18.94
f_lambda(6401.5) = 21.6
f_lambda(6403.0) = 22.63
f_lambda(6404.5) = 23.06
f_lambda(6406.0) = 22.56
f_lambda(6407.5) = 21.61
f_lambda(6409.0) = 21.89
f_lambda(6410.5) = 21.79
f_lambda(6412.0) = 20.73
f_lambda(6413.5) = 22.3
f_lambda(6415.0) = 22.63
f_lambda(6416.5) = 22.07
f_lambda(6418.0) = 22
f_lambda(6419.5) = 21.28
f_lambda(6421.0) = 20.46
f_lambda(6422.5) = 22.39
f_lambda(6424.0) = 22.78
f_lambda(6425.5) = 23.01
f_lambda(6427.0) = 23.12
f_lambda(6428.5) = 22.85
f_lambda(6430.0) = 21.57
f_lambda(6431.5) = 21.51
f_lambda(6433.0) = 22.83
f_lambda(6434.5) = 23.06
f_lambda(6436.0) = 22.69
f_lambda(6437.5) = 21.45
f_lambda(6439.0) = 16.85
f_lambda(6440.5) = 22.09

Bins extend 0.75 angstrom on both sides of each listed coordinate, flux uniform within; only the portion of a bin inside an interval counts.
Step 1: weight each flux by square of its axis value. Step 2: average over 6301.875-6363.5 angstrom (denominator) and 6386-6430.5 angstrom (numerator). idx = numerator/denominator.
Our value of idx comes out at 1.0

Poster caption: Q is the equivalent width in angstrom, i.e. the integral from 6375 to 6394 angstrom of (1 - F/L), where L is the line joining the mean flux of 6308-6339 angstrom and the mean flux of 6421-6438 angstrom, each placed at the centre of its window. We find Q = 0.4 angstrom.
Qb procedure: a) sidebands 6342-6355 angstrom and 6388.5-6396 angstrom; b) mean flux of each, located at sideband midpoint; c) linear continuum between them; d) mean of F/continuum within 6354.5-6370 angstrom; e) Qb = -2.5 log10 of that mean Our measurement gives 0.00 mag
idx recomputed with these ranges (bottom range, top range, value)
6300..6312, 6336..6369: 1.04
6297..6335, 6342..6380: 1.04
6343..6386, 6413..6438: 1.02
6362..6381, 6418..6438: 1.01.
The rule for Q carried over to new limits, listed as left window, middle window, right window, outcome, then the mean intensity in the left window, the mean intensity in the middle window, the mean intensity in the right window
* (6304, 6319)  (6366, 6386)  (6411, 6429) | -0.3 angstrom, 21.8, 22.3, 22.1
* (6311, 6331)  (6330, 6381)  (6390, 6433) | -1.0 angstrom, 21.8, 22.3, 21.9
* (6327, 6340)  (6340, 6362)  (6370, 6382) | -0.2 angstrom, 21.9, 22.3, 22.3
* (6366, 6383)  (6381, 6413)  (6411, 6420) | 0.6 angstrom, 22.3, 21.7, 21.8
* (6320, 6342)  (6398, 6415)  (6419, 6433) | 0.3 angstrom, 22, 21.7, 22.2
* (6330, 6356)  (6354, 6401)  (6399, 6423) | 0.2 angstrom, 22.3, 21.9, 21.7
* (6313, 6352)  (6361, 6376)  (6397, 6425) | -0.4 angstrom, 22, 22.4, 21.8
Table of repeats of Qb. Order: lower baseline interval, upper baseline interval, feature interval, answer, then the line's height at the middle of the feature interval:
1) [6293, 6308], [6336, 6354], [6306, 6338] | -0.003 mag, 21.8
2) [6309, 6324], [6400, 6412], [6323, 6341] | -0.004 mag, 21.9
